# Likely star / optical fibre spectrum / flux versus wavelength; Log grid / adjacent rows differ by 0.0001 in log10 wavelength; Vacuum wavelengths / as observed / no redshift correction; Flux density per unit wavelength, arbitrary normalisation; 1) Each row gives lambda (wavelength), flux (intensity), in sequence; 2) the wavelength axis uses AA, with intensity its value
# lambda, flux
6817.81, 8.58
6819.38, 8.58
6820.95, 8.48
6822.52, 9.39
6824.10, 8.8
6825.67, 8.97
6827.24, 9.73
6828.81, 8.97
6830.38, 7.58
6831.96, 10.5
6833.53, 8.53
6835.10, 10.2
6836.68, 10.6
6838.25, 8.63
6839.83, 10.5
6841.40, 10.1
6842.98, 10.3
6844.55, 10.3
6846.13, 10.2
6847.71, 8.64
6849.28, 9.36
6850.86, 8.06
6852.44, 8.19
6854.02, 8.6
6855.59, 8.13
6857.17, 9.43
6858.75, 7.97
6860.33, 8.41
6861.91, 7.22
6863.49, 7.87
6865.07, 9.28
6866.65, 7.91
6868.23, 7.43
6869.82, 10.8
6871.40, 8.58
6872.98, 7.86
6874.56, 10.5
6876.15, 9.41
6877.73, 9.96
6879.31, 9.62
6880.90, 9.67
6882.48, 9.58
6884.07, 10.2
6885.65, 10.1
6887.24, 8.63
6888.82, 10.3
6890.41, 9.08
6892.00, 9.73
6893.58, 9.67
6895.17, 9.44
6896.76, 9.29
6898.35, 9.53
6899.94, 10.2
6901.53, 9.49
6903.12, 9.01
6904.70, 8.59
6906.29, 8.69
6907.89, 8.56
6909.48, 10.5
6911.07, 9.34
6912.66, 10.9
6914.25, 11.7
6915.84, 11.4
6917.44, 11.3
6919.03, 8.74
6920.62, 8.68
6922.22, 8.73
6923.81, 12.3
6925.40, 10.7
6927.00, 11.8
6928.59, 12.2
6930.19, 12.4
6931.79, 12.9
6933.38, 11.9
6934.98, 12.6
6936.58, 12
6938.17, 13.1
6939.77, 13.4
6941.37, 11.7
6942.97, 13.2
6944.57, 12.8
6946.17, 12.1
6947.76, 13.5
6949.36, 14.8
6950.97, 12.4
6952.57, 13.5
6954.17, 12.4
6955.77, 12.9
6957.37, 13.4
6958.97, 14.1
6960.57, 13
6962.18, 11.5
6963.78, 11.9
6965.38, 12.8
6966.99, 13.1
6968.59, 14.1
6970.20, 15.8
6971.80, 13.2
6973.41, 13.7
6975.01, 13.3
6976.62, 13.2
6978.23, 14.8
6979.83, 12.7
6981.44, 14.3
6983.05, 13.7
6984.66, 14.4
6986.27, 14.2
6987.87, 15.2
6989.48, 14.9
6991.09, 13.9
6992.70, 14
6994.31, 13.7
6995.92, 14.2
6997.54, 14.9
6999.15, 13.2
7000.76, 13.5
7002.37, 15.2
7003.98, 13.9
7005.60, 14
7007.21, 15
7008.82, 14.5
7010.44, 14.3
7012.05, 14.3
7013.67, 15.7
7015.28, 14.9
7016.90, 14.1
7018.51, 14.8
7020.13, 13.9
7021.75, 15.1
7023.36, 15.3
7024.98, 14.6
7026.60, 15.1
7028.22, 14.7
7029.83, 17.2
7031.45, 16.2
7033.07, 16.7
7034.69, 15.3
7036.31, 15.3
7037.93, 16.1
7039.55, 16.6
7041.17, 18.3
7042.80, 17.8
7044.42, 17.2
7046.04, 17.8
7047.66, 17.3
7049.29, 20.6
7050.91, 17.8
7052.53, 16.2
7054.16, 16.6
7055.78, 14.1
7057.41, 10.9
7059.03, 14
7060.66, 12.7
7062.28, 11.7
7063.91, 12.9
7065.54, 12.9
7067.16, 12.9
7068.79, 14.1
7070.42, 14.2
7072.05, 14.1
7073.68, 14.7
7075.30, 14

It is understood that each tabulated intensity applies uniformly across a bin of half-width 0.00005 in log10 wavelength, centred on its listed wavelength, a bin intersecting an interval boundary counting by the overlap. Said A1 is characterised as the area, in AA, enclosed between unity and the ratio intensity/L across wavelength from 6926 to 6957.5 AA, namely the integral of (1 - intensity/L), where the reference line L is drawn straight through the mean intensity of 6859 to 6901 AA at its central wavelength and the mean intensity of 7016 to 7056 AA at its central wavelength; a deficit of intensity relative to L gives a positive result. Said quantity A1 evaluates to -1.9 AA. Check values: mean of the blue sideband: 9.23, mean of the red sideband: 16.2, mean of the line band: 12.7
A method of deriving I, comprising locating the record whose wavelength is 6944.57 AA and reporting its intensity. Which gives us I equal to 12.8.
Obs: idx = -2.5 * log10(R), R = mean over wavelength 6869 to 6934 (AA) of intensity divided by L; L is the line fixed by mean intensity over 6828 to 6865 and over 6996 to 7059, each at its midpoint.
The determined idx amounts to 0.100 mag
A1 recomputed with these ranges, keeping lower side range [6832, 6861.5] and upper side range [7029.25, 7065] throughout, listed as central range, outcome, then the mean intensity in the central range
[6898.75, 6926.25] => 3.6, 9.93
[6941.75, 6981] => -0.7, 13.3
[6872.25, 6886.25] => 0.9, 9.66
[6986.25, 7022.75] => 0.0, 14.4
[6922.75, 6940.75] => -0.3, 12.2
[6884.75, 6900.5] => 1.7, 9.59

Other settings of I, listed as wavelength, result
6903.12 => 9.01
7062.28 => 11.7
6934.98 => 12.6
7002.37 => 15.2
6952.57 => 13.5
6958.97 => 14.1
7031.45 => 16.2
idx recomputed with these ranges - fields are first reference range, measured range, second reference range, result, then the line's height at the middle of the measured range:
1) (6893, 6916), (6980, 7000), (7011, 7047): -0.023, 13.9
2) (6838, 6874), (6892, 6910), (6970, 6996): 0.145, 10.7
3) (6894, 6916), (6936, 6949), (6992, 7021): -0.125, 11.4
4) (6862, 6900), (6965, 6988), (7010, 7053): -0.023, 13.6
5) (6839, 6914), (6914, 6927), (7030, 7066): 0.046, 10.9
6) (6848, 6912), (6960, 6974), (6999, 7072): -0.064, 12.5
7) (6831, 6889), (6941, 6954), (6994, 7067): -0.066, 12.2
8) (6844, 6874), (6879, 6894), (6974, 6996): 0.017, 9.82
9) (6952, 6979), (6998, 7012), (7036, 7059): 0.049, 14.9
